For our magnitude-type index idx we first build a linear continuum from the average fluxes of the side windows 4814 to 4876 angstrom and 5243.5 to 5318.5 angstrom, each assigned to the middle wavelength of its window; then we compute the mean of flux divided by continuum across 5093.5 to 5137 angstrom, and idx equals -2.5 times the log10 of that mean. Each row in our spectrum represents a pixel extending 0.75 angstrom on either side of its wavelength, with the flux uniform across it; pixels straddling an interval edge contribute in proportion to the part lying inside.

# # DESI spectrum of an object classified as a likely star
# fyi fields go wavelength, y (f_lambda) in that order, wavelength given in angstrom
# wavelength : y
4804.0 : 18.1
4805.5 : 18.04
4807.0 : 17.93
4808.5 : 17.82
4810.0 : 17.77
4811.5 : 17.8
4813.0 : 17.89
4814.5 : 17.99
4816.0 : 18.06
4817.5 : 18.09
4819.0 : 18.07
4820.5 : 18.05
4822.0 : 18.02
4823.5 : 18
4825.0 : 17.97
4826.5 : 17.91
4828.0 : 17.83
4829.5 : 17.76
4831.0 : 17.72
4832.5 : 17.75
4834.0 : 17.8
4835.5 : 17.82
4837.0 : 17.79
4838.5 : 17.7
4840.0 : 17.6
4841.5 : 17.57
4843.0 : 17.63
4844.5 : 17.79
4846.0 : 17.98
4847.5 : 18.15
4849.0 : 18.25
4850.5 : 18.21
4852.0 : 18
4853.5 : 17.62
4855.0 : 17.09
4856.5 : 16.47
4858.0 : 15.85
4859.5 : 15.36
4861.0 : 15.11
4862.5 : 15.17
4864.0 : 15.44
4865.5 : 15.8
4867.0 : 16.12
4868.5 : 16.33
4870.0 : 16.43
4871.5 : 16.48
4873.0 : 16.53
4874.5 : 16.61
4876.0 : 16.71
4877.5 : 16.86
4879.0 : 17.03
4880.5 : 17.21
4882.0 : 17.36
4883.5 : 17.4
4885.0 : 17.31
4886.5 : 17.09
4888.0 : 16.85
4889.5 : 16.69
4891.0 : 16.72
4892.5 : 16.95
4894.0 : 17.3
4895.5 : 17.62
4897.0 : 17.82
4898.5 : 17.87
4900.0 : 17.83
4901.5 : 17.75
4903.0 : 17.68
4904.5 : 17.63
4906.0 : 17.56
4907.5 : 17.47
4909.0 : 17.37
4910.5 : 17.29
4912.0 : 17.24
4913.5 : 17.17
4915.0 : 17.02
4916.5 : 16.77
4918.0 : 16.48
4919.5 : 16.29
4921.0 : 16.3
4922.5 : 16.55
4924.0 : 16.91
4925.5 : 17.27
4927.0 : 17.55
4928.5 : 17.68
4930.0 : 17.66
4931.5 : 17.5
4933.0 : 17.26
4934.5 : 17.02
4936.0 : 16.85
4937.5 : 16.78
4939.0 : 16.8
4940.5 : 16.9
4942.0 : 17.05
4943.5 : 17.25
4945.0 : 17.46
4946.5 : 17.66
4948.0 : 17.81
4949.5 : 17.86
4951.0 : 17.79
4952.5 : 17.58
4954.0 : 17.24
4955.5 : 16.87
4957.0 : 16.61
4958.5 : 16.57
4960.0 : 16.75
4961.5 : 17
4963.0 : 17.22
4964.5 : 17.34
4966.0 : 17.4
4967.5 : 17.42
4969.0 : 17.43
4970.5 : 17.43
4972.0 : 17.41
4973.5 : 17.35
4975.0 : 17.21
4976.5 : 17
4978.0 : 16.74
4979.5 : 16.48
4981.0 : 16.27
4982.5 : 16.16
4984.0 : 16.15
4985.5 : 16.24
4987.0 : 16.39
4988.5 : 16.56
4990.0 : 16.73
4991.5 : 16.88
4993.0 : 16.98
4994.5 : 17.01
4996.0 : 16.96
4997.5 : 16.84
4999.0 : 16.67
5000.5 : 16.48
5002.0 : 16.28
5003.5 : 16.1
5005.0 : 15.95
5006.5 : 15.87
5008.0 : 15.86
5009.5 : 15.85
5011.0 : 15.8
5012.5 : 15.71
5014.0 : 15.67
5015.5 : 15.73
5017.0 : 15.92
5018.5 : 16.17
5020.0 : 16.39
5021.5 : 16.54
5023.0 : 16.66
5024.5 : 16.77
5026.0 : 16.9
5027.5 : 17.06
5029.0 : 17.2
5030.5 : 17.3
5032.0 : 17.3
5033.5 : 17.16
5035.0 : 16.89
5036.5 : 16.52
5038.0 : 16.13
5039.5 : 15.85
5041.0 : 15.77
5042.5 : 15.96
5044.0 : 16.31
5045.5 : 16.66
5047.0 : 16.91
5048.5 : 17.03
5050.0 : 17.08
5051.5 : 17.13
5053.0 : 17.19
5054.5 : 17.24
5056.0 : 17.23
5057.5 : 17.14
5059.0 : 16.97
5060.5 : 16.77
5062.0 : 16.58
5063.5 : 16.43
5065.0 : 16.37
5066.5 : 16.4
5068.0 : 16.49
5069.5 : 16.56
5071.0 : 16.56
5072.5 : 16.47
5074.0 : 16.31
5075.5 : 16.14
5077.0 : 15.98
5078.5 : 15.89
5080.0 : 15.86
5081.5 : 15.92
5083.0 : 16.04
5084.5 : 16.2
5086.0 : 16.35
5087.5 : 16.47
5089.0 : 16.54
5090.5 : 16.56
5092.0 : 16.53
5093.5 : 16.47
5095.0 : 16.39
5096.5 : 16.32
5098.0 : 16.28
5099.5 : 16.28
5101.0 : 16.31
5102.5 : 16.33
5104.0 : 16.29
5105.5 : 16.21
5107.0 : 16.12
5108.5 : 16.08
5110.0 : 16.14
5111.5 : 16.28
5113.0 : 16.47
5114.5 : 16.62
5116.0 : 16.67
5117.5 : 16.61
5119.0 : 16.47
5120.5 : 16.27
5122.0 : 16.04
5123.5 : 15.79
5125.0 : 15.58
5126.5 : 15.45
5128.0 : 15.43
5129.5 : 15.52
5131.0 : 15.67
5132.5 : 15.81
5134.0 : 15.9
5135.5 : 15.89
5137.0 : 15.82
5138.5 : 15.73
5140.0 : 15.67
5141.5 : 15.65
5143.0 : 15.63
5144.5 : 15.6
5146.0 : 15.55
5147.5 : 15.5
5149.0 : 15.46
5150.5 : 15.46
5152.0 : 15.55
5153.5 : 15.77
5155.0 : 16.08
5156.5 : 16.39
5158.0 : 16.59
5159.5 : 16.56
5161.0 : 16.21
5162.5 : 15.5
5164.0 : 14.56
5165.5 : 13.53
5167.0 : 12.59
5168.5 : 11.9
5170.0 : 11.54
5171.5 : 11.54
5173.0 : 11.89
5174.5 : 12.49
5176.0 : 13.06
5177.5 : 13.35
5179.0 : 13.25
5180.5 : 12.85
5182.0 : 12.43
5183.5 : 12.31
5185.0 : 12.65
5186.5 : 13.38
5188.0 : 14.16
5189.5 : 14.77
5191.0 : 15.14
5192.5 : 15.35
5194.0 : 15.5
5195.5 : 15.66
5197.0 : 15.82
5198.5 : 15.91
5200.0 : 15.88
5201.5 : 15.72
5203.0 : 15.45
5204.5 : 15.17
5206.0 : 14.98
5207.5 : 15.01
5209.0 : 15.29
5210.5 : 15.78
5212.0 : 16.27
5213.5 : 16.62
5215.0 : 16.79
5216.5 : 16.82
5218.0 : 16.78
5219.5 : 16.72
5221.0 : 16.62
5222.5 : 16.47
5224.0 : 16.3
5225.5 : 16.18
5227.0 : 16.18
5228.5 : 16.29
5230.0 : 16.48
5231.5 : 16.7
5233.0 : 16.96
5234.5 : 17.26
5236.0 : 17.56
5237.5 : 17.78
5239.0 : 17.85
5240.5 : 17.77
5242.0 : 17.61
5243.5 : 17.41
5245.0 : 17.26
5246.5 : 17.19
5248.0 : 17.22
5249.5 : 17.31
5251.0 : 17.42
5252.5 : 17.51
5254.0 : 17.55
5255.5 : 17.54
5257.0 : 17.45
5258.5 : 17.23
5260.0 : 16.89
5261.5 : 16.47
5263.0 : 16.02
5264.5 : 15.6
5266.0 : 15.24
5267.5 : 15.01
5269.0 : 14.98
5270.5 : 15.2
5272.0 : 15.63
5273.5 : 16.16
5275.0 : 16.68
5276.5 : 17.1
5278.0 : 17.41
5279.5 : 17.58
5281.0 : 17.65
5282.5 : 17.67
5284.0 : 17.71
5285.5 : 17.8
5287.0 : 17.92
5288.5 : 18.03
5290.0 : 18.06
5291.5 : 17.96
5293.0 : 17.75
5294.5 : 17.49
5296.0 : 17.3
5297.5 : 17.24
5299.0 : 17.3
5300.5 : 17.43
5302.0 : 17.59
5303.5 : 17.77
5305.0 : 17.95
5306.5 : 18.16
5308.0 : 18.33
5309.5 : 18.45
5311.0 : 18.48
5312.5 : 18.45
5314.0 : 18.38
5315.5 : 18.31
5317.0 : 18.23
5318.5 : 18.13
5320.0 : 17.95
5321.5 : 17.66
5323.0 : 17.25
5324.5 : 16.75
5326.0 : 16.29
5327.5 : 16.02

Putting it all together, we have 0.08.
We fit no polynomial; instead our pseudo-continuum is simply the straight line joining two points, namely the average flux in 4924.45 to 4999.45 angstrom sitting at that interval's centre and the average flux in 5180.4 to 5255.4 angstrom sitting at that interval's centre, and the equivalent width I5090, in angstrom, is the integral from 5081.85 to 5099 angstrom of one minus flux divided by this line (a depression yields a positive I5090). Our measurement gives 0.2 angstrom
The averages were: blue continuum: 17.1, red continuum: 16.1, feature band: 16.4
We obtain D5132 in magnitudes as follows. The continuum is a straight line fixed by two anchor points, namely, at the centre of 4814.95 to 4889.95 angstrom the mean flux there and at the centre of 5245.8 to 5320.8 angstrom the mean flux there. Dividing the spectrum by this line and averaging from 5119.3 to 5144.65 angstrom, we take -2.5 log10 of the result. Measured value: 0.10 mag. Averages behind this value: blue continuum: 17.2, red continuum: 17.3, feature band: 15.7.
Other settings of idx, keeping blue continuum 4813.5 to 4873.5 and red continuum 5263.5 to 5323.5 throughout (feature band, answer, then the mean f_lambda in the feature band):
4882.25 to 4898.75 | 0.00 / 17.2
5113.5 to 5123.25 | 0.06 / 16.4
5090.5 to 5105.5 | 0.06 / 16.4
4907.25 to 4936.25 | 0.01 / 17.1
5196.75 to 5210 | 0.13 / 15.5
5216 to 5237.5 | 0.04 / 16.7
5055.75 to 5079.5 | 0.05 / 16.5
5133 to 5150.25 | 0.11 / 15.7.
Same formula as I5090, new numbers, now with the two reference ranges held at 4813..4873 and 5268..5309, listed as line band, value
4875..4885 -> 0.12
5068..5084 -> 1.04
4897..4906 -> -0.23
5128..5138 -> 0.91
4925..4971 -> 0.13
